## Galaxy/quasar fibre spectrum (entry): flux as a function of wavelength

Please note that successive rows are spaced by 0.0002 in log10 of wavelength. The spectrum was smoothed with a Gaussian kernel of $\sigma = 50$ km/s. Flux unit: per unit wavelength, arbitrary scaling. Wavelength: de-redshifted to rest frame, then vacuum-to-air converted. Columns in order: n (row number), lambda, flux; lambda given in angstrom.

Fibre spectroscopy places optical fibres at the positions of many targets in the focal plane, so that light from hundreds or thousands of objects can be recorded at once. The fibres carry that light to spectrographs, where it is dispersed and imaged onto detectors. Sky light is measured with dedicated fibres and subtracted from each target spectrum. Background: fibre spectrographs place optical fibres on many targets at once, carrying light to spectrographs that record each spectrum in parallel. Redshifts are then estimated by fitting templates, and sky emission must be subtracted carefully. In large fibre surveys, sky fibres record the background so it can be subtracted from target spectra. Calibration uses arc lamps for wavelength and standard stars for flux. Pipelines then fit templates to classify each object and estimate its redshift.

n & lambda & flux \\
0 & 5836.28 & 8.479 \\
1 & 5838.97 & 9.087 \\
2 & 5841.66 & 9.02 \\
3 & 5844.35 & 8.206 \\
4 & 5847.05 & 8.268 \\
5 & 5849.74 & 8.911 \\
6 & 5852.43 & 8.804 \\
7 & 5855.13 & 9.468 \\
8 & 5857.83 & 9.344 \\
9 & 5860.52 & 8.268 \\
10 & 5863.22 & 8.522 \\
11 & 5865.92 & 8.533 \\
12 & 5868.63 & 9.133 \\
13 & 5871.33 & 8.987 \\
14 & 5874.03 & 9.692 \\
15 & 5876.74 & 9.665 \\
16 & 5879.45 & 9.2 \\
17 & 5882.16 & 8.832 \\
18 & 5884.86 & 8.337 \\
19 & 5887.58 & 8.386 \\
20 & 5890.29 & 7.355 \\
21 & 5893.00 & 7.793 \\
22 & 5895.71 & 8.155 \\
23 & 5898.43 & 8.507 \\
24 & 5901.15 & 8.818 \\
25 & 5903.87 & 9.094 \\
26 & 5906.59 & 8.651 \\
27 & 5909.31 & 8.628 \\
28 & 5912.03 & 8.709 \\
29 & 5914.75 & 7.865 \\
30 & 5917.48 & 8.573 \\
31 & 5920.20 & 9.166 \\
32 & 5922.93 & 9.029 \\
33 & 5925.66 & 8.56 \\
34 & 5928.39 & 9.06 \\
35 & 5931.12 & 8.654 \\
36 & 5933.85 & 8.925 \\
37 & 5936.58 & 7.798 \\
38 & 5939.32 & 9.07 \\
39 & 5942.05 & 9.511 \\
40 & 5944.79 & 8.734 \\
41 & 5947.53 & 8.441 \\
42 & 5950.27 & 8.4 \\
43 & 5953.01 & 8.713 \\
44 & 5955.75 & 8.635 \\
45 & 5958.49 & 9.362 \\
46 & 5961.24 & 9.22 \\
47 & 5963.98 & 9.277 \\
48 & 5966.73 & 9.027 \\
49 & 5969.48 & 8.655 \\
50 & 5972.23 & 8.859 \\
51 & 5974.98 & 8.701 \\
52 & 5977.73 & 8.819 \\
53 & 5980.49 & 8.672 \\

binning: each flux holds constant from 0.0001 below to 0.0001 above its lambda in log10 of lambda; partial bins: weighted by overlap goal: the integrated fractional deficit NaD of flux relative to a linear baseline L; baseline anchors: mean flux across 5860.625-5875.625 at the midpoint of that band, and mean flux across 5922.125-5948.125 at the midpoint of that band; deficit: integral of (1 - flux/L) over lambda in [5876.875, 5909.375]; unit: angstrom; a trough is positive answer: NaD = 1.3 angstrom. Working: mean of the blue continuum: 8.92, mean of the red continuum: 8.78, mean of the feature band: 8.52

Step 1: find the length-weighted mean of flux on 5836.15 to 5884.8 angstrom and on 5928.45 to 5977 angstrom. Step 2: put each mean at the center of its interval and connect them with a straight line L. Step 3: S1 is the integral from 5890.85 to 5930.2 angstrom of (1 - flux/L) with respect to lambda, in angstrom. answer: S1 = 1.2 angstrom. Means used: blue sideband 8.91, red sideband 8.83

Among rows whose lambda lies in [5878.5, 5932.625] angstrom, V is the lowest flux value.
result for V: 7.355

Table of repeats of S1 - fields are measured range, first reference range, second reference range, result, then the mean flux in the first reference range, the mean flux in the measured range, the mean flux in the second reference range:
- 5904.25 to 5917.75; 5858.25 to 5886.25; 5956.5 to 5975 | 0.7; 8.93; 8.52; 9.02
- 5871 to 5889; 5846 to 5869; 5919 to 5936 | -0.4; 8.8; 9.01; 8.85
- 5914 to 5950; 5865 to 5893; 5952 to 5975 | 0.6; 8.77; 8.73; 8.96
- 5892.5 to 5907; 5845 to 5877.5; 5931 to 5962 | 0.5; 8.94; 8.53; 8.79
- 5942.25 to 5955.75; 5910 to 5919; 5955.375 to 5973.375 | 0.3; 8.42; 8.66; 9.03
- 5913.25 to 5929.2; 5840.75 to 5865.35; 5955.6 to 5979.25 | 0.3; 8.75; 8.7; 8.96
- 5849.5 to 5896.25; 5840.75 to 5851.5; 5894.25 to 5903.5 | -1.0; 8.59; 8.75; 8.55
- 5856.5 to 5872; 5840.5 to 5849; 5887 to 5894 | -1.1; 8.51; 8.79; 7.79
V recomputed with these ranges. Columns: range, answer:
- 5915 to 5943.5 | 7.798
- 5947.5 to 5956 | 8.4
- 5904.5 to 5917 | 7.865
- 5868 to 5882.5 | 8.832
